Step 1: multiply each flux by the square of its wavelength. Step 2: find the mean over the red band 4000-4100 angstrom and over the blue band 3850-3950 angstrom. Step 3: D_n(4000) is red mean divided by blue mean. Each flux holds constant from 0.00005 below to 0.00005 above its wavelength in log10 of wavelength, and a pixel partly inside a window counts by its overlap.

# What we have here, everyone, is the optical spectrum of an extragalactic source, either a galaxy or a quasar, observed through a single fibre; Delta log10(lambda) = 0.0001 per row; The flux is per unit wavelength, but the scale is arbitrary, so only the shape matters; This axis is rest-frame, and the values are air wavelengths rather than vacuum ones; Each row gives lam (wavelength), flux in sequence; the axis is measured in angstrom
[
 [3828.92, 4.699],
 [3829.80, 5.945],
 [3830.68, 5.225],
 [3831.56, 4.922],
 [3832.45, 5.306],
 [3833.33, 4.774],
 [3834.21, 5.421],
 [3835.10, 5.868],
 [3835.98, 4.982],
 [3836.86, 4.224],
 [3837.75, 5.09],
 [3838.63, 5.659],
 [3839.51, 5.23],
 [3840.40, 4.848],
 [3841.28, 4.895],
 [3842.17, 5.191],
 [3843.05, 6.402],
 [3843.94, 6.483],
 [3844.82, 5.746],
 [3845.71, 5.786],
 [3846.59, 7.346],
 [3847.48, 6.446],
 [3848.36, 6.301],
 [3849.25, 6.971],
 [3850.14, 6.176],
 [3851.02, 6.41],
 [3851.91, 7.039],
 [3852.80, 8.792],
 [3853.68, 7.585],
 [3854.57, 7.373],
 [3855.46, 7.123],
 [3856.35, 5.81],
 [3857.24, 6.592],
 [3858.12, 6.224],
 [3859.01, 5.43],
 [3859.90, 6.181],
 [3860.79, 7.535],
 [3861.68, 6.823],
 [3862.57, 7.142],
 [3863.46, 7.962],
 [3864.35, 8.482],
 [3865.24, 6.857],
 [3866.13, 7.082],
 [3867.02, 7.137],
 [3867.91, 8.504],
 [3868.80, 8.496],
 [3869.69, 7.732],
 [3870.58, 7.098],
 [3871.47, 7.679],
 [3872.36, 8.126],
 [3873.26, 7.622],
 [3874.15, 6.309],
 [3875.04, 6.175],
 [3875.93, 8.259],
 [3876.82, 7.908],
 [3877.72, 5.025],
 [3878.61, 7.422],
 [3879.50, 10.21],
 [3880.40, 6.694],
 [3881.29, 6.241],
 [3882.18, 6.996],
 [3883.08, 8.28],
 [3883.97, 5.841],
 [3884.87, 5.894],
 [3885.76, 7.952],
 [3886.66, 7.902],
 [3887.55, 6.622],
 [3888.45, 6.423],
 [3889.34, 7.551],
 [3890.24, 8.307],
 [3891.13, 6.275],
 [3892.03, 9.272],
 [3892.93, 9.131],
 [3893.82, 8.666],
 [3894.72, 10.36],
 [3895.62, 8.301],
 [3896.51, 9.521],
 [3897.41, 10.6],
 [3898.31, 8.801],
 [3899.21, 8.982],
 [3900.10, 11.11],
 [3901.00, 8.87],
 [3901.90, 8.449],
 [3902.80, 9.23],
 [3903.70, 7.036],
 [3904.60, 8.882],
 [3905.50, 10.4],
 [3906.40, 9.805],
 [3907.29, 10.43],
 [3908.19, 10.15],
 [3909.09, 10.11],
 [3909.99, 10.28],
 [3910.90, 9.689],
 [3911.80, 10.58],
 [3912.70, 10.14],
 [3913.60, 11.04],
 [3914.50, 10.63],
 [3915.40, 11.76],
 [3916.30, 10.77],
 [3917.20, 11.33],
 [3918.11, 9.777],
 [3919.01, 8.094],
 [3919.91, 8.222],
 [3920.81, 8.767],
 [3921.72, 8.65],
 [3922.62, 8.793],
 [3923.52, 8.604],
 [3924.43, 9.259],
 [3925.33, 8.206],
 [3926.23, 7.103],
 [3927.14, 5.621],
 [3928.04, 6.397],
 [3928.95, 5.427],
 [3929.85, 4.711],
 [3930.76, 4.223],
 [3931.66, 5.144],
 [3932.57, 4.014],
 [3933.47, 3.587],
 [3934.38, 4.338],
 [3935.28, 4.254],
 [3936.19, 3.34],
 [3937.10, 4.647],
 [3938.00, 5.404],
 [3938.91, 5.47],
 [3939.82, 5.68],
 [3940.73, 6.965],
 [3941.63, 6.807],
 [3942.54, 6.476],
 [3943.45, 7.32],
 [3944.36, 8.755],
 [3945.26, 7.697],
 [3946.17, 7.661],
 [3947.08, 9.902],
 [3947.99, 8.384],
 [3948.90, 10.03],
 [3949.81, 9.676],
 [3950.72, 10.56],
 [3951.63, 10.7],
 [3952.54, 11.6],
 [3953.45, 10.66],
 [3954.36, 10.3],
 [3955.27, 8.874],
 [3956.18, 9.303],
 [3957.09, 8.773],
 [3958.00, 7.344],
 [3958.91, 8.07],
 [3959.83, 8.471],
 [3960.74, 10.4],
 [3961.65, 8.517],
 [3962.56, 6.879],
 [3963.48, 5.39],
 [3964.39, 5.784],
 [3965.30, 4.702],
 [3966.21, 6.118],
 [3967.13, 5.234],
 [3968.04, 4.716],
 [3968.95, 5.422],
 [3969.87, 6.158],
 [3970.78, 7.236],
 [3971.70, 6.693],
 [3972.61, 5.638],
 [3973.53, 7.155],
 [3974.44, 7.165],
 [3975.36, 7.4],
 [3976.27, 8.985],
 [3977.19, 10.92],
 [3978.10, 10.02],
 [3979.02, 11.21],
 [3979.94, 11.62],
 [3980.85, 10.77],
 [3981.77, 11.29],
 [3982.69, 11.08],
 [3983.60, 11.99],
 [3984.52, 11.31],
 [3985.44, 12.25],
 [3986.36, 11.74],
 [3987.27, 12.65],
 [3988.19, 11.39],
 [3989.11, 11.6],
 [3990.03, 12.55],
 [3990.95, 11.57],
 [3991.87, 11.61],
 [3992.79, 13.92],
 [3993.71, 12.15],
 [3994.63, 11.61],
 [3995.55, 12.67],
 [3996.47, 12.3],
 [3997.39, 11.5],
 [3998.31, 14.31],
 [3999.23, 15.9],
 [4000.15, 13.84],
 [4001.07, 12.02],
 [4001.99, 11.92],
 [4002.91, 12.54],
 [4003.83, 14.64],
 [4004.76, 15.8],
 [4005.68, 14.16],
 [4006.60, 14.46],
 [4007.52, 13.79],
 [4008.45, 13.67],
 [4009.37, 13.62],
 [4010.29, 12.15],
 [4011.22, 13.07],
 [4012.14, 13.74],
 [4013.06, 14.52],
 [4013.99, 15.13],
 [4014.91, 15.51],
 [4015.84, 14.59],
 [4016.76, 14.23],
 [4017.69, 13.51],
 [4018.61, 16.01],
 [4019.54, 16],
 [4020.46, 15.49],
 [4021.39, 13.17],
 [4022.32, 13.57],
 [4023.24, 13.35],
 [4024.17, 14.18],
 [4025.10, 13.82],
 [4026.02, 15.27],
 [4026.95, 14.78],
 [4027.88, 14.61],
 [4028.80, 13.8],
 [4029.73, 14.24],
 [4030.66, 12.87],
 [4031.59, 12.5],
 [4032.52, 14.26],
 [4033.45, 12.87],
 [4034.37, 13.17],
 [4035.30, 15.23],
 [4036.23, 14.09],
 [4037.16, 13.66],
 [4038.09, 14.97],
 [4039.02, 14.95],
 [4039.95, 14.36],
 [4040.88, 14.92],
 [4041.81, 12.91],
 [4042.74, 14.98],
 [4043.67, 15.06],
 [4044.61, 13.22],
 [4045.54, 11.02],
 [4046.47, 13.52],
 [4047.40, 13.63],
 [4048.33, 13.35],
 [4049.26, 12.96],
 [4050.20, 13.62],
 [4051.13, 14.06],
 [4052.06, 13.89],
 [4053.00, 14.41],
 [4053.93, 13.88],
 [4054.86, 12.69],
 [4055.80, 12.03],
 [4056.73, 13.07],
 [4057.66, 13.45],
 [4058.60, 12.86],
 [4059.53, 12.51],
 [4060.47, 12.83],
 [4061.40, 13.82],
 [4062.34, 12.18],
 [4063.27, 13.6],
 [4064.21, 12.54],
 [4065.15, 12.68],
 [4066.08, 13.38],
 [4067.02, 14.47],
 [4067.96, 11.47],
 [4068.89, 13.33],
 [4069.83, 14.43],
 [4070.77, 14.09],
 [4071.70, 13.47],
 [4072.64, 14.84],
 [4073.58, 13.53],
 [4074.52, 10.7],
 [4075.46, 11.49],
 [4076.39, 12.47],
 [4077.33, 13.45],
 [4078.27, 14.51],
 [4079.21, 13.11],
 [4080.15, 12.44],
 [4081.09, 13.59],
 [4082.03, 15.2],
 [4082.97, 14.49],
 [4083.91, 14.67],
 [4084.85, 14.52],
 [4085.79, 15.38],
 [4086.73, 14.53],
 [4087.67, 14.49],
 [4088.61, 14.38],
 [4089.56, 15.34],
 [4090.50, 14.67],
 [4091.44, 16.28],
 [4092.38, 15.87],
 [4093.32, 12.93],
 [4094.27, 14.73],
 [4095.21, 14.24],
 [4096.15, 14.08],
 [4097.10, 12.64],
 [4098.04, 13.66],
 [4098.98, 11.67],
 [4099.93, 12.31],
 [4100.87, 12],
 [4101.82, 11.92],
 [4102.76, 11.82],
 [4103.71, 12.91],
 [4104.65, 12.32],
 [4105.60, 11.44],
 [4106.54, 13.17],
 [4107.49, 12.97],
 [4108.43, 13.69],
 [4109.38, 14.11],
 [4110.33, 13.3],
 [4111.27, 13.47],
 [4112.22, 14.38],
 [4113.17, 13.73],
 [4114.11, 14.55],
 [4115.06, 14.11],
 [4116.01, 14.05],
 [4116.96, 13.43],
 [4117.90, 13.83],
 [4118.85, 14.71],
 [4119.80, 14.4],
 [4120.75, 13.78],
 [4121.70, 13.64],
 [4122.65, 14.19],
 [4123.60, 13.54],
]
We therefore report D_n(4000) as 1.92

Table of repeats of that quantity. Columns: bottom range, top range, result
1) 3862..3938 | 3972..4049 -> 1.73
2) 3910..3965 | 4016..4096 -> 1.85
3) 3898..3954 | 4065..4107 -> 1.79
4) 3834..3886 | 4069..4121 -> 2.28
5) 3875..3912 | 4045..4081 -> 1.69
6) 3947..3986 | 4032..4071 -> 1.62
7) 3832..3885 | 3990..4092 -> 2.26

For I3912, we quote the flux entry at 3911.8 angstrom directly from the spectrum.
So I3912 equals 10.58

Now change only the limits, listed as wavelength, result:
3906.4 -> 9.805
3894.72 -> 10.36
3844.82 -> 5.746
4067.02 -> 14.47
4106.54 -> 13.17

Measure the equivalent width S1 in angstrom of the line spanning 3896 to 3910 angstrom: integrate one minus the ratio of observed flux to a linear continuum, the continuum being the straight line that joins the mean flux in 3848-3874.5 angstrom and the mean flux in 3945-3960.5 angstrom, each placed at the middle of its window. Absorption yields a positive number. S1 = -2.35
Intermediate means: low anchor 7.16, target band 9.52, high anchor 9.33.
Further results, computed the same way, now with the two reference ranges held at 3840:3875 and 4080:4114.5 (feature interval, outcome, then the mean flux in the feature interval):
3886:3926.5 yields -4.50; 9.18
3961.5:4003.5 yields 2.02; 10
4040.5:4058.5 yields -1.64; 13.5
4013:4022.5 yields -2.73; 14.7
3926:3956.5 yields 7.34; 7.08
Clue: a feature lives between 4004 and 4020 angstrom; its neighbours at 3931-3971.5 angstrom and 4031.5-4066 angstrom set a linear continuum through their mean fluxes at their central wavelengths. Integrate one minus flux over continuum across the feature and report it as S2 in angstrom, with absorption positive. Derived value -4.64 angstrom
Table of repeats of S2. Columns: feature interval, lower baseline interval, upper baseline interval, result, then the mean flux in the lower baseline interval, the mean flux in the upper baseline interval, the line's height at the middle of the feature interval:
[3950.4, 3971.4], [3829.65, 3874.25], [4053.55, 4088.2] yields 4.3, 6.49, 13.4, 9.93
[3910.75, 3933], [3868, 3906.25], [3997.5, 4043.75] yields 3.0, 8.04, 14.1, 9.61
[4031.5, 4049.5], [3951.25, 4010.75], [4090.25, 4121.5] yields -2.9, 10.4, 13.5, 11.9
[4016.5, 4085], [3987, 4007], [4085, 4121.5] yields -1.7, 13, 13.7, 13.3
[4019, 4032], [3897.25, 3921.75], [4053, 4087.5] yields -1.8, 9.74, 13.4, 12.4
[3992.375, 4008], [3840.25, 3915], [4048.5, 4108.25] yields -3.0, 7.81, 13.4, 11.2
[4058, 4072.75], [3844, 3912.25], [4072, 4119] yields -0.5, 7.82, 13.6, 12.8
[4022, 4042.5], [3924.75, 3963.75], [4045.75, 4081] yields -4.2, 7.3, 13.2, 11.7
